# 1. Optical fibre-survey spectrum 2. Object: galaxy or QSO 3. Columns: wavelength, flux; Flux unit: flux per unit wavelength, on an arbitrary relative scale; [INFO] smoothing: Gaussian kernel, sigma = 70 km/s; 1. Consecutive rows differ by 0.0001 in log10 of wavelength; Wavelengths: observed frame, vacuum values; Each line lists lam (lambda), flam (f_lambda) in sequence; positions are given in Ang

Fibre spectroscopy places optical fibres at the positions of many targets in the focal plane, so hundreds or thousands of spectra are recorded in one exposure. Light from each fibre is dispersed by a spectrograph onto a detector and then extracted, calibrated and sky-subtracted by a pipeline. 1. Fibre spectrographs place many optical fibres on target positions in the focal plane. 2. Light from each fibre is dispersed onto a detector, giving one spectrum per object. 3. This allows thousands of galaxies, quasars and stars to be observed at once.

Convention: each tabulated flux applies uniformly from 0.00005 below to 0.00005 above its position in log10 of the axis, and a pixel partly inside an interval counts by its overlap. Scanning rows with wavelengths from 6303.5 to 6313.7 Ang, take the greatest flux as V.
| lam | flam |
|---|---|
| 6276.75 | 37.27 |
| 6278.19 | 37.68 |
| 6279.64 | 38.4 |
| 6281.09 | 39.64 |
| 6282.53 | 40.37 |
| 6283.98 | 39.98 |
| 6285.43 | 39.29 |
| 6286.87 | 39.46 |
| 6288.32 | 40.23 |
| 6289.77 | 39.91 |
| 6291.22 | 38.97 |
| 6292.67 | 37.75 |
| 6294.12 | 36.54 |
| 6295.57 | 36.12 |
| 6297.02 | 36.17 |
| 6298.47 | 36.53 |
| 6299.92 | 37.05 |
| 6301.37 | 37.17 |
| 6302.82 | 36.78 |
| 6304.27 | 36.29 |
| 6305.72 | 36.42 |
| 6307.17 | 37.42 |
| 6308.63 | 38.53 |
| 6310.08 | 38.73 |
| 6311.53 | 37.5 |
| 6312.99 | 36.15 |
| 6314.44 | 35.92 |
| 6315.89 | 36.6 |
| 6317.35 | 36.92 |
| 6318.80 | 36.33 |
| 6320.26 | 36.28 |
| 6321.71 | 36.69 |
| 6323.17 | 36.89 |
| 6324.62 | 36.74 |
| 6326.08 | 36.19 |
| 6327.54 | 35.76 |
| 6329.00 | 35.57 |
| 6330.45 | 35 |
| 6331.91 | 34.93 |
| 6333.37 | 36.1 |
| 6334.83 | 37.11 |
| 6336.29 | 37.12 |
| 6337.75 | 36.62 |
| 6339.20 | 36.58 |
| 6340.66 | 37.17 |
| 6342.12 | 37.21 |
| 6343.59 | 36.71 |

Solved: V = 38.73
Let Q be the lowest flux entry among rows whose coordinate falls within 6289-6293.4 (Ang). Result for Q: 37.75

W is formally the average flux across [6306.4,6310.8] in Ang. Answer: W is 38.2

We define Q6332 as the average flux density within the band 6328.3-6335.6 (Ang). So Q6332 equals 35.8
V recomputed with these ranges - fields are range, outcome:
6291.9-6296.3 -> 37.75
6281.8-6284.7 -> 40.37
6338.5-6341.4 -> 37.17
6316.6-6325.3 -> 36.92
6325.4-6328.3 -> 36.19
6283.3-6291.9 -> 40.23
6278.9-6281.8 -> 39.64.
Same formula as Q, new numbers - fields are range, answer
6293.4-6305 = 36.12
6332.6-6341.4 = 36.1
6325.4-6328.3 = 35.76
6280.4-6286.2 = 39.29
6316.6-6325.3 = 36.28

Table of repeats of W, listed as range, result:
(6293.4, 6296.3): 36.3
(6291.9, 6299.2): 36.6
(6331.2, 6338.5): 36.4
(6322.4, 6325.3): 36.8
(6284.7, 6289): 39.7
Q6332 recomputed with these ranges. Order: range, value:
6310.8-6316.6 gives 36.6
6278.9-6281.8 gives 38.9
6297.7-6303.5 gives 36.9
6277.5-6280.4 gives 38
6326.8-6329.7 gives 35.6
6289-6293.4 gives 38.8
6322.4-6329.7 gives 36.2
